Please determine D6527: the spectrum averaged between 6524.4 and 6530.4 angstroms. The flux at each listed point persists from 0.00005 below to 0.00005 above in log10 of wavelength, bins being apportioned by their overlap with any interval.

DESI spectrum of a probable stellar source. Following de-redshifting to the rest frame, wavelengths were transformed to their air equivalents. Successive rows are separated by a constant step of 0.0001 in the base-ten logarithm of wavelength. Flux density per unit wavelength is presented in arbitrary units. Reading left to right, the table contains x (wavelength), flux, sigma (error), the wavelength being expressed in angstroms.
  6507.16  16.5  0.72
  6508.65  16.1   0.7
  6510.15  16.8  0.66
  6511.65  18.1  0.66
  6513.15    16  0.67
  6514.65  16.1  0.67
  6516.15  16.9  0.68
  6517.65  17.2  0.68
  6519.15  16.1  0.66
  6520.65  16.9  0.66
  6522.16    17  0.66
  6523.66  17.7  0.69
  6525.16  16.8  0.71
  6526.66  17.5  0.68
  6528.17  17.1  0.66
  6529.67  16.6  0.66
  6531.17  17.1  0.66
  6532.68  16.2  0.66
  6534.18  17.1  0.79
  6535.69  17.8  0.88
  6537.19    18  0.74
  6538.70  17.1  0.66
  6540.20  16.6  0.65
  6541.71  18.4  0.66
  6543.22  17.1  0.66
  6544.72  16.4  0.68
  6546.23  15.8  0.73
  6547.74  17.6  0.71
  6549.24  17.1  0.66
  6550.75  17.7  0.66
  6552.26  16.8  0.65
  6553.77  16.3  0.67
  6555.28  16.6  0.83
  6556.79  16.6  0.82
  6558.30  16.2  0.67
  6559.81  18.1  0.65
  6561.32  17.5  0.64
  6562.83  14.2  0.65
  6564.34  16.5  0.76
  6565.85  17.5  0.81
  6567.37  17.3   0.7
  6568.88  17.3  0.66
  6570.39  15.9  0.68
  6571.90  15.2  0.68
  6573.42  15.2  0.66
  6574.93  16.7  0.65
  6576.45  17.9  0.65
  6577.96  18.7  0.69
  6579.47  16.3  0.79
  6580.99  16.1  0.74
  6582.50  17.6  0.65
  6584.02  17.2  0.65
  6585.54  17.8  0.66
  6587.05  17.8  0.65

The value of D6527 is 17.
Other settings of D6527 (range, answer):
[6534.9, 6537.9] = 17.9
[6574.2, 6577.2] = 17.3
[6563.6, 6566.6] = 17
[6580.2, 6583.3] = 16.8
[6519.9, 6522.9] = 16.9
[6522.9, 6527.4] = 17.4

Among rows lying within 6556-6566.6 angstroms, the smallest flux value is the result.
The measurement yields 14.2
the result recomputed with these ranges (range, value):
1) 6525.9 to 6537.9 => 16.2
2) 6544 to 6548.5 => 15.8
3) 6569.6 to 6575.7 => 15.2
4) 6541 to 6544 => 17.1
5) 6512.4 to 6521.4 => 16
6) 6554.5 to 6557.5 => 16.6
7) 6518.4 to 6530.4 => 16.1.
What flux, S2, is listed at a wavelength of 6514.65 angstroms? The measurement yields 16.1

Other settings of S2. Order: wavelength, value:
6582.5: 17.6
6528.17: 17.1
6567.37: 17.3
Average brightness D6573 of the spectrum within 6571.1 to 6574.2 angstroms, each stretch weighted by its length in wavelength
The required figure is 15.2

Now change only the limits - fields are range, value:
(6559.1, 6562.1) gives 17.8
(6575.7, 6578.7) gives 18.3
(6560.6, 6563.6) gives 15.8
